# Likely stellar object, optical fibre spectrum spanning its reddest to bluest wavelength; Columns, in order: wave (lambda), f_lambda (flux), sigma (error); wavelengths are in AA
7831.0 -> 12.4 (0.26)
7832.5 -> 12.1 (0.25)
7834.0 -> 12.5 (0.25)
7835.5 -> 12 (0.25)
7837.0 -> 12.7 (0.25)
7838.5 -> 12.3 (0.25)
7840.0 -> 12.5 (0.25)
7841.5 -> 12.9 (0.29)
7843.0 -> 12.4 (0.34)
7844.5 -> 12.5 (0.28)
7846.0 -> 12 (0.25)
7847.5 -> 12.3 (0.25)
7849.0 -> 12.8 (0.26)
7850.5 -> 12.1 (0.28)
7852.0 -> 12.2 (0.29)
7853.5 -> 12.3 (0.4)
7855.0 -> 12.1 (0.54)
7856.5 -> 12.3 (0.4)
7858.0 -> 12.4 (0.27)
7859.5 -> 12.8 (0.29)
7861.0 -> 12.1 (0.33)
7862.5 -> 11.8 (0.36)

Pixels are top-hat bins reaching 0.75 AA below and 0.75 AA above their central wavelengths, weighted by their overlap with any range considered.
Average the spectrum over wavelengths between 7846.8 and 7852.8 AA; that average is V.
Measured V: 12.3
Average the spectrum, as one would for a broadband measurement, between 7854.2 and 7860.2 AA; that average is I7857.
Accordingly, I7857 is 12.4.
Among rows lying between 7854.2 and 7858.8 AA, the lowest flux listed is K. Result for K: 12.1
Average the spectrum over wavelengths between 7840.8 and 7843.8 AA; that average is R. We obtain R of 12.6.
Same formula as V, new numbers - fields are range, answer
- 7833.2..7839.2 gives 12.4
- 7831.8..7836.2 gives 12.2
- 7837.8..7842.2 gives 12.6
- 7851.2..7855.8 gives 12.2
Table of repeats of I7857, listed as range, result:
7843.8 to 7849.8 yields 12.4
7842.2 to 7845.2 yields 12.5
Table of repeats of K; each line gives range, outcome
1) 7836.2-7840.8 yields 12.3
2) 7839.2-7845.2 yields 12.4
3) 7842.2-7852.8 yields 12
